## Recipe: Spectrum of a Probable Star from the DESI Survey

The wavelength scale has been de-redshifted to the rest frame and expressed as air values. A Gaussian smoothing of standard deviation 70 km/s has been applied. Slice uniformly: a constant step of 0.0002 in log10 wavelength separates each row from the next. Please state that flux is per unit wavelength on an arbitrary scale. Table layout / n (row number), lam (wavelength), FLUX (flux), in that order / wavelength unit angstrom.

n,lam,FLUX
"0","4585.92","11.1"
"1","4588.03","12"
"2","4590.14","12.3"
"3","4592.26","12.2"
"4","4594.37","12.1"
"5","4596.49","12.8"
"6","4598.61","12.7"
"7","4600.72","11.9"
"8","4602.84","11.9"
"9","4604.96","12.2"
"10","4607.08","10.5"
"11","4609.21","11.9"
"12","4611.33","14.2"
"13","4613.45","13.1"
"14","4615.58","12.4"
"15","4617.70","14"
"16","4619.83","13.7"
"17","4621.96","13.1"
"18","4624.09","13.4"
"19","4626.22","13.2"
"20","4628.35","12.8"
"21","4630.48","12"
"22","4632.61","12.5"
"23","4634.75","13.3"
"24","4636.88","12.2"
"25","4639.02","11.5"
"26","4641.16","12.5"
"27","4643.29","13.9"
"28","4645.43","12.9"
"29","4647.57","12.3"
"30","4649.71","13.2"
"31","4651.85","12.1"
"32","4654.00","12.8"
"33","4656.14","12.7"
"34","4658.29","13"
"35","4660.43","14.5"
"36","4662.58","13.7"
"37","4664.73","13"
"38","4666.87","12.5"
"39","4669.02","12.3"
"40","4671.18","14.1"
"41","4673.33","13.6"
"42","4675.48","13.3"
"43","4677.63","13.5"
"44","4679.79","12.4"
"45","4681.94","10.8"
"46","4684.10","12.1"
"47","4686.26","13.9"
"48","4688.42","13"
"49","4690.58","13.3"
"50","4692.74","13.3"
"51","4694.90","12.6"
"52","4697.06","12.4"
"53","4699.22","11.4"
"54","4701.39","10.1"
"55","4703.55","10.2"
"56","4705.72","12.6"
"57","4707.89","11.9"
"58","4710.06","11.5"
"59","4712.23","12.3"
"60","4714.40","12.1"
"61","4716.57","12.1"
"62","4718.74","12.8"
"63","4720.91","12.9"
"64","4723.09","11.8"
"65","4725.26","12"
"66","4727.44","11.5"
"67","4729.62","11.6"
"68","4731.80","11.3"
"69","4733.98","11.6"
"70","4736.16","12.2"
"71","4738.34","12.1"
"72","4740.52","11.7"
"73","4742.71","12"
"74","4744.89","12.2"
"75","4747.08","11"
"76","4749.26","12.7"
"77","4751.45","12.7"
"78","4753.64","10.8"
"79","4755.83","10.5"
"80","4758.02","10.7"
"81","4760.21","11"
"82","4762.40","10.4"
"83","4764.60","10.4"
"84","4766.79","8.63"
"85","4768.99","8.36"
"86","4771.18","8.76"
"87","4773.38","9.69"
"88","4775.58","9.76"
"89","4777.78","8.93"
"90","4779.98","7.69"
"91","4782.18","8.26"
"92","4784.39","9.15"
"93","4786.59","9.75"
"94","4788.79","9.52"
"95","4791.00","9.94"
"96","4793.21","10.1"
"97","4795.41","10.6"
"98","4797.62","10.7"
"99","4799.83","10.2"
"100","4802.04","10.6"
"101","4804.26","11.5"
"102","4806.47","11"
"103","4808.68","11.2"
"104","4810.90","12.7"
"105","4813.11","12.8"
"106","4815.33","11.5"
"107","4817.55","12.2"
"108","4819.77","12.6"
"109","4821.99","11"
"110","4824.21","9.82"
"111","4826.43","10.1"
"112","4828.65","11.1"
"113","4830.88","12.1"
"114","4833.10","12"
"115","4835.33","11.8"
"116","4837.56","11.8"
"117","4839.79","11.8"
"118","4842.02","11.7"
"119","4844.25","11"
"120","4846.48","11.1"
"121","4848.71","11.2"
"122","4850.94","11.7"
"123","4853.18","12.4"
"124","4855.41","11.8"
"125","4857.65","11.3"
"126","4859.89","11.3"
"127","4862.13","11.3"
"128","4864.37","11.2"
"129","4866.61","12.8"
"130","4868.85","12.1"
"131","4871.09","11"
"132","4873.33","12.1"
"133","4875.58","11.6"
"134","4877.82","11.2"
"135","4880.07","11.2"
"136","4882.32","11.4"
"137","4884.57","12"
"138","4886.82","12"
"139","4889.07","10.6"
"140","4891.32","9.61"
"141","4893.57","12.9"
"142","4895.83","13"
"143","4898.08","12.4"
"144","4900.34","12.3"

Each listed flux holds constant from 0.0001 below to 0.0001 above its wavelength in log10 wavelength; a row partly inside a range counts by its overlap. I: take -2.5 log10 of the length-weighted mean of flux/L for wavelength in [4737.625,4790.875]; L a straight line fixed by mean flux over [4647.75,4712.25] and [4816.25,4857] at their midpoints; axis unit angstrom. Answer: 0.17 mag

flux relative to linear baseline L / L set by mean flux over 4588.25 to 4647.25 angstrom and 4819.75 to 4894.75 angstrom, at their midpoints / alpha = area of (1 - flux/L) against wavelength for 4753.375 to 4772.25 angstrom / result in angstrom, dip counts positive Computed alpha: 3.2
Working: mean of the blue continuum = 12.6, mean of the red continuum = 11.5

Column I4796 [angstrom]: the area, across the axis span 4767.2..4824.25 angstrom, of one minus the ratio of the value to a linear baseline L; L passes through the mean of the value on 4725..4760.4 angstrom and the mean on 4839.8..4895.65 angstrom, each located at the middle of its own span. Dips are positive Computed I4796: 6.3 angstrom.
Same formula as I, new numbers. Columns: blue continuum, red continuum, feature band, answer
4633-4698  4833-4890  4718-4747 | 0.05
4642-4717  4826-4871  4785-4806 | 0.16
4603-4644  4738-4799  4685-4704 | -0.07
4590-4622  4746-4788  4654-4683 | -0.13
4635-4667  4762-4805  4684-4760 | -0.08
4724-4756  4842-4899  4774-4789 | 0.29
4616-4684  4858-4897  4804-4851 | 0.03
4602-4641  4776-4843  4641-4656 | -0.04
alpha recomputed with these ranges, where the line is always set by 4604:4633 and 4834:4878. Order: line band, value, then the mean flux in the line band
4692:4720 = 1.0 angstrom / 11.9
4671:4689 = -0.6 angstrom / 12.9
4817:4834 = 0.6 angstrom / 11.3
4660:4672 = -0.7 angstrom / 13.3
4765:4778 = 3.2 angstrom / 9.1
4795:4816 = 1.0 angstrom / 11.3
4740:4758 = 0.8 angstrom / 11.6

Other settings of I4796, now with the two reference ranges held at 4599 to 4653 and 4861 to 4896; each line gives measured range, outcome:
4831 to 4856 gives 0.1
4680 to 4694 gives -0.3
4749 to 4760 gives 0.7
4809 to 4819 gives -0.3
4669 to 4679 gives -0.8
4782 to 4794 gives 2.5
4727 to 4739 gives 0.5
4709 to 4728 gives 0.2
